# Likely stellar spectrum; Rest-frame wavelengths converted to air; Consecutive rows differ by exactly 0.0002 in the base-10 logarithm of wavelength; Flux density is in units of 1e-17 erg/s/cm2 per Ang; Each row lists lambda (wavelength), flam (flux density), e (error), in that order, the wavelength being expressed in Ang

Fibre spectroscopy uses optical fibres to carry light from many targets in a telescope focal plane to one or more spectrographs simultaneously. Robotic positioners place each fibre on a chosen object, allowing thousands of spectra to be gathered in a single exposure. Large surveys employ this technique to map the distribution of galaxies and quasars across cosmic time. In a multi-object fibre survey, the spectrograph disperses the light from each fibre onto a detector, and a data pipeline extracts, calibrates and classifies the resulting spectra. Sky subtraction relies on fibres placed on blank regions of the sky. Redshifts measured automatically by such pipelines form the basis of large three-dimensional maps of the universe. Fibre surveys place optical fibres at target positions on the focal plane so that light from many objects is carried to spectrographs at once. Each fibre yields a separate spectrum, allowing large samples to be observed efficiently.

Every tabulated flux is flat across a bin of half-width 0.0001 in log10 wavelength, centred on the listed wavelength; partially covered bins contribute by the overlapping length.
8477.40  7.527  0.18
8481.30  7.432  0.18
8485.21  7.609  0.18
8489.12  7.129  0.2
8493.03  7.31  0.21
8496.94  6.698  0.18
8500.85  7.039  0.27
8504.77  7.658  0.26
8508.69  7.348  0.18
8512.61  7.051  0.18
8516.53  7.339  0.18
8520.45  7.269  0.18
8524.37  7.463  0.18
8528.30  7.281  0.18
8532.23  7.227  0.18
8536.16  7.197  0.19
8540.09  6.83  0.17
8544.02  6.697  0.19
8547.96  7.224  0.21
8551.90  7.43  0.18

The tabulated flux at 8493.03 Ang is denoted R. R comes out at 7.31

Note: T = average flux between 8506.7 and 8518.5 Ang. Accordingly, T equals 7.25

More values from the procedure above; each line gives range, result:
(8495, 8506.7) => 7.13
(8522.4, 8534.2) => 7.32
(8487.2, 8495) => 7.22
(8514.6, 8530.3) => 7.34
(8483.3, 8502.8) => 7.16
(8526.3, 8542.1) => 7.13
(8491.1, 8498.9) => 7.01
